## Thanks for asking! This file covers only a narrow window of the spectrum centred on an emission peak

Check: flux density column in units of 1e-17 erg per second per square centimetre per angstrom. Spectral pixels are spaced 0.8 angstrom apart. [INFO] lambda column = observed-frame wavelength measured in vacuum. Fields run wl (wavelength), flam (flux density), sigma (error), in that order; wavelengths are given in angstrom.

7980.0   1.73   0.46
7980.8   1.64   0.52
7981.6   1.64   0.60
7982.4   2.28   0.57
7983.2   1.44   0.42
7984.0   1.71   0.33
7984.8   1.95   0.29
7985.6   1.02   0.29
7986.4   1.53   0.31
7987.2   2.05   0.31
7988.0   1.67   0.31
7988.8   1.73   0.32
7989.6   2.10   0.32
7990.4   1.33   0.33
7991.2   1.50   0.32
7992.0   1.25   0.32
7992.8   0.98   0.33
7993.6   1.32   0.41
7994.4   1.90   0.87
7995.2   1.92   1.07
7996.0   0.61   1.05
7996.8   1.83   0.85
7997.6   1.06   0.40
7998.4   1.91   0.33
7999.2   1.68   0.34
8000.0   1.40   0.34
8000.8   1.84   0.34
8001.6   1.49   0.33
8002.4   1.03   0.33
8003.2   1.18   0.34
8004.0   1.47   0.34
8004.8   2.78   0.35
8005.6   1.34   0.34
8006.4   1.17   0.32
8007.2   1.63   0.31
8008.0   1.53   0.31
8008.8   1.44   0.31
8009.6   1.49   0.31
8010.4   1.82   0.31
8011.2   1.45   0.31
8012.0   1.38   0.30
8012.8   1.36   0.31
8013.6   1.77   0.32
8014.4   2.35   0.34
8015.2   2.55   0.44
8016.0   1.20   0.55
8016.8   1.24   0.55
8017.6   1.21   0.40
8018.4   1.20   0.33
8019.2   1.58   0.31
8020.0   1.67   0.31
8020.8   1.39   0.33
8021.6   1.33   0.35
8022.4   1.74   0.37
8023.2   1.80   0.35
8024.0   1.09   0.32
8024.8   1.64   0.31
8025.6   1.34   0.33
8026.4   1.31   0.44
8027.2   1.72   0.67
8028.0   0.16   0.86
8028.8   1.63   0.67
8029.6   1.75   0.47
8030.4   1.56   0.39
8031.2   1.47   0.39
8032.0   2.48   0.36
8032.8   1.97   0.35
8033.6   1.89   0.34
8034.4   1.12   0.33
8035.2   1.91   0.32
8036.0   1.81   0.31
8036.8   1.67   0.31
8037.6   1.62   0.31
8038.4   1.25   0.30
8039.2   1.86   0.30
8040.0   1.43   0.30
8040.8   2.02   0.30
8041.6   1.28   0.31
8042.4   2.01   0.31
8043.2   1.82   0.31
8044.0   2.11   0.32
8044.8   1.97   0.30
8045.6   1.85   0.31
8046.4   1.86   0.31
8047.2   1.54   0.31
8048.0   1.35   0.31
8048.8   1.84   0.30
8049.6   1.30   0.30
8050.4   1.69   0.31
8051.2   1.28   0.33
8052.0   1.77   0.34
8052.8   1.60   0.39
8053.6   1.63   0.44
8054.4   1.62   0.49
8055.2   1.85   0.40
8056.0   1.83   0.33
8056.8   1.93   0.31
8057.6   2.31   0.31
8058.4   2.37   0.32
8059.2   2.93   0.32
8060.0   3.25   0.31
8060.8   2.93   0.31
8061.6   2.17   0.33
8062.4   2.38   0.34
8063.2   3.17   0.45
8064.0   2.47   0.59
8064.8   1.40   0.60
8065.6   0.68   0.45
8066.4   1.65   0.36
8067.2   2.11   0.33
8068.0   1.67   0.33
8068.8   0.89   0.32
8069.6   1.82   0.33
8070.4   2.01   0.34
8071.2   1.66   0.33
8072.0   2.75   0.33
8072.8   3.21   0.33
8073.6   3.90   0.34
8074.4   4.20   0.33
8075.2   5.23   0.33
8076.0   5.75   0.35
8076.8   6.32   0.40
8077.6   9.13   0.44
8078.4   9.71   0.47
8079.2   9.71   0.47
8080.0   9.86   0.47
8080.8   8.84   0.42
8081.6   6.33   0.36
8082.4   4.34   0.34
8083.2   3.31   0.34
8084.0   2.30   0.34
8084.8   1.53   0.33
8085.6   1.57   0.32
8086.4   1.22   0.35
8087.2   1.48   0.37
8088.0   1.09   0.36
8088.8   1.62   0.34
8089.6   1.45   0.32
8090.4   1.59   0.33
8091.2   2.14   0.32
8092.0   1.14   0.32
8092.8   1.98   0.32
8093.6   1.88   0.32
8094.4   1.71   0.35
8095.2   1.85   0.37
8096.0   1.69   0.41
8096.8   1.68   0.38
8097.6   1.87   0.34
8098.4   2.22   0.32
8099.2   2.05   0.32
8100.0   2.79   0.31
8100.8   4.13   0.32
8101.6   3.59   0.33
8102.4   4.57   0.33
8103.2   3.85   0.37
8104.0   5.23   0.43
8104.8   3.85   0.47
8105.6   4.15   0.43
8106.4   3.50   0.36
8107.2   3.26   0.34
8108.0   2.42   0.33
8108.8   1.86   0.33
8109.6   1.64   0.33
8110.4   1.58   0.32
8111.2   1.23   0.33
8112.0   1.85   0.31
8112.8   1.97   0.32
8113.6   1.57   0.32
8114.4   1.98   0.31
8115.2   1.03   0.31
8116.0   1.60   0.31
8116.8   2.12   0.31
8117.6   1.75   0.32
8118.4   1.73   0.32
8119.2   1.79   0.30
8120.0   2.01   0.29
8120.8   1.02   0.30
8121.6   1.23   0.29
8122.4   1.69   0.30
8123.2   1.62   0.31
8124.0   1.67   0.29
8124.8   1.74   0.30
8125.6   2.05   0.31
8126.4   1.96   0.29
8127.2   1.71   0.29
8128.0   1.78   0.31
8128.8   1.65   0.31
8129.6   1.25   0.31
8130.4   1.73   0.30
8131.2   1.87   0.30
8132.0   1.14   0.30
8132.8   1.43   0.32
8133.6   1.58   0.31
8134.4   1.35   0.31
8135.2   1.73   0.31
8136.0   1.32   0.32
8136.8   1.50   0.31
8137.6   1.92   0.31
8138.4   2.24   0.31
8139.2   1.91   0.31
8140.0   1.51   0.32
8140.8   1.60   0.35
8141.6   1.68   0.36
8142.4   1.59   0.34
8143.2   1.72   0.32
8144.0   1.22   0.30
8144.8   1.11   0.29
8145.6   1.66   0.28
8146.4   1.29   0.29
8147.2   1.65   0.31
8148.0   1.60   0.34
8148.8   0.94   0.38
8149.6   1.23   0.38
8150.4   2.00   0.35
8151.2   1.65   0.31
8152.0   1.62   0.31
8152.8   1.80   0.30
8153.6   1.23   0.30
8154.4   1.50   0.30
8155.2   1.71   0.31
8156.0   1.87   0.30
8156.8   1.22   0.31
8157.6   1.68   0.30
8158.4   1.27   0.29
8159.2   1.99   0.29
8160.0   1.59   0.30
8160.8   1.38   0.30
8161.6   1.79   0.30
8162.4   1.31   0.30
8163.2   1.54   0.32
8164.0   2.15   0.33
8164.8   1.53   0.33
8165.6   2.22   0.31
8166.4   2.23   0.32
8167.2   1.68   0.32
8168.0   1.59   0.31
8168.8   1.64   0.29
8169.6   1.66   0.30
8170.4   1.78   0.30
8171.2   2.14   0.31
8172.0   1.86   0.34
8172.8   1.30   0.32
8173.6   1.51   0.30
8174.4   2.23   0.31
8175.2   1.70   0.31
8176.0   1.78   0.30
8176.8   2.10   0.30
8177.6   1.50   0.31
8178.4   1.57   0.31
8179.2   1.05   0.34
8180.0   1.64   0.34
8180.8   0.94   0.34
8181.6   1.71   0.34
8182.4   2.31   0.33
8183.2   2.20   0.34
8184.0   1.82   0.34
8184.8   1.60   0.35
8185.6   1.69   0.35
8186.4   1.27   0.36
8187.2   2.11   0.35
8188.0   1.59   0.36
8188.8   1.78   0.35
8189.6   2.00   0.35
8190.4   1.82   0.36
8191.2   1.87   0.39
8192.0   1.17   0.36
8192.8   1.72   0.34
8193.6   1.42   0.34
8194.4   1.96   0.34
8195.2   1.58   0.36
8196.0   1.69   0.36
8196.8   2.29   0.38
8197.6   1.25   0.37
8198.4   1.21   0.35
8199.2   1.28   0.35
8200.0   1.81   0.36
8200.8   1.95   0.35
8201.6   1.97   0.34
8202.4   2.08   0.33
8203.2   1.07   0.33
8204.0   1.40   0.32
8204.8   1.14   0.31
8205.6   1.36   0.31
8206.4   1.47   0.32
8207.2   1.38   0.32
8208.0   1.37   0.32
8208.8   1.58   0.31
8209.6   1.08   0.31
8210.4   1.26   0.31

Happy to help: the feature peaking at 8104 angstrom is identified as [N II]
